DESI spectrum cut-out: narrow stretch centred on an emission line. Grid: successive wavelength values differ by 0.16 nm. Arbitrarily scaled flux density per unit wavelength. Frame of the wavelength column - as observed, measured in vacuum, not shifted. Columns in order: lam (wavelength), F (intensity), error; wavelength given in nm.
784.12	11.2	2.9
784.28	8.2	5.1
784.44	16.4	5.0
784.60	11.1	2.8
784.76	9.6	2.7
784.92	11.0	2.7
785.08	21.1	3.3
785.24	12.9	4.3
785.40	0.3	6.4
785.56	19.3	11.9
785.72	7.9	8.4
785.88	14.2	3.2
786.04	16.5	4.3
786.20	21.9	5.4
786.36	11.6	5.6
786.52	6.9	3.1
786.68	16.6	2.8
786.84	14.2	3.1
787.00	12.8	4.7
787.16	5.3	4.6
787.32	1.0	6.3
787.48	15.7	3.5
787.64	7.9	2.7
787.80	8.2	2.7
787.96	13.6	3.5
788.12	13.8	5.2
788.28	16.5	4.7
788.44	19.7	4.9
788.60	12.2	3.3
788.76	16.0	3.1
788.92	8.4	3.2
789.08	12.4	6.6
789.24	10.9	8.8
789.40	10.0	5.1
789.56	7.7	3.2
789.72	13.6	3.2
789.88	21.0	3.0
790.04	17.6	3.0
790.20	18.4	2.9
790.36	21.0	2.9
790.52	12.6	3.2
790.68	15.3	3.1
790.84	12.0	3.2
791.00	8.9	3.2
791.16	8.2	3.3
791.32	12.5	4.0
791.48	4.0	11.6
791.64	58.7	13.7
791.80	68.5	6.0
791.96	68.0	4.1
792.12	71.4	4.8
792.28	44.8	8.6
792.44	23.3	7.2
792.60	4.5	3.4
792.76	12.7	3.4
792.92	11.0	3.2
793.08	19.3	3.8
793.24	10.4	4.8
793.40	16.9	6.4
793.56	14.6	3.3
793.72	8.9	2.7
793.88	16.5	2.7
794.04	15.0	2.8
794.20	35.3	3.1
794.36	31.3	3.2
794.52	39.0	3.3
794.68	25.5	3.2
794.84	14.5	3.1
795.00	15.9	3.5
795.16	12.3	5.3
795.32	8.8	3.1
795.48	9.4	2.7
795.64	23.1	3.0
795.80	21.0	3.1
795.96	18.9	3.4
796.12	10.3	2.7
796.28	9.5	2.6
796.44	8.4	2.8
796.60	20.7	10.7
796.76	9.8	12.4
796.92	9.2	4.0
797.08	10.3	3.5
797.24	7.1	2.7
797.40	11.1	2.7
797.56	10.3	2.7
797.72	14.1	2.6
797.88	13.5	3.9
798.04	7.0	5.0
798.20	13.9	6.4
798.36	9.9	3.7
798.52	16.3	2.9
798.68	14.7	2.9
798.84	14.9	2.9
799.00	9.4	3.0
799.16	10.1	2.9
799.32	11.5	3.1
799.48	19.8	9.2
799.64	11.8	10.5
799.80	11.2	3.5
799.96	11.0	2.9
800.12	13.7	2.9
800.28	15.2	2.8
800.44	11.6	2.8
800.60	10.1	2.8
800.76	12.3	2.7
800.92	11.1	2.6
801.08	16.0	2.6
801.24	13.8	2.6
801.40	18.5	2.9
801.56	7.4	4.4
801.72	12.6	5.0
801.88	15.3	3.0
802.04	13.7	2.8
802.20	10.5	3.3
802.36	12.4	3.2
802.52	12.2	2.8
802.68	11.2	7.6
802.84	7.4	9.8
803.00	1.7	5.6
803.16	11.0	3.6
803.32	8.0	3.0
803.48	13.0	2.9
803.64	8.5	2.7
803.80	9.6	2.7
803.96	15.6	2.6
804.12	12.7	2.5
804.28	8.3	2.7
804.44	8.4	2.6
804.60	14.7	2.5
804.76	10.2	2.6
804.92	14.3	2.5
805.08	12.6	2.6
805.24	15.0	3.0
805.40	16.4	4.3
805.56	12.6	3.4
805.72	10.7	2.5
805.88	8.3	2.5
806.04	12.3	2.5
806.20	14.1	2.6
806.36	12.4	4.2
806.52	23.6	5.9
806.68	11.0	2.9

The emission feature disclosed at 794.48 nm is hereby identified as [N II] 6583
